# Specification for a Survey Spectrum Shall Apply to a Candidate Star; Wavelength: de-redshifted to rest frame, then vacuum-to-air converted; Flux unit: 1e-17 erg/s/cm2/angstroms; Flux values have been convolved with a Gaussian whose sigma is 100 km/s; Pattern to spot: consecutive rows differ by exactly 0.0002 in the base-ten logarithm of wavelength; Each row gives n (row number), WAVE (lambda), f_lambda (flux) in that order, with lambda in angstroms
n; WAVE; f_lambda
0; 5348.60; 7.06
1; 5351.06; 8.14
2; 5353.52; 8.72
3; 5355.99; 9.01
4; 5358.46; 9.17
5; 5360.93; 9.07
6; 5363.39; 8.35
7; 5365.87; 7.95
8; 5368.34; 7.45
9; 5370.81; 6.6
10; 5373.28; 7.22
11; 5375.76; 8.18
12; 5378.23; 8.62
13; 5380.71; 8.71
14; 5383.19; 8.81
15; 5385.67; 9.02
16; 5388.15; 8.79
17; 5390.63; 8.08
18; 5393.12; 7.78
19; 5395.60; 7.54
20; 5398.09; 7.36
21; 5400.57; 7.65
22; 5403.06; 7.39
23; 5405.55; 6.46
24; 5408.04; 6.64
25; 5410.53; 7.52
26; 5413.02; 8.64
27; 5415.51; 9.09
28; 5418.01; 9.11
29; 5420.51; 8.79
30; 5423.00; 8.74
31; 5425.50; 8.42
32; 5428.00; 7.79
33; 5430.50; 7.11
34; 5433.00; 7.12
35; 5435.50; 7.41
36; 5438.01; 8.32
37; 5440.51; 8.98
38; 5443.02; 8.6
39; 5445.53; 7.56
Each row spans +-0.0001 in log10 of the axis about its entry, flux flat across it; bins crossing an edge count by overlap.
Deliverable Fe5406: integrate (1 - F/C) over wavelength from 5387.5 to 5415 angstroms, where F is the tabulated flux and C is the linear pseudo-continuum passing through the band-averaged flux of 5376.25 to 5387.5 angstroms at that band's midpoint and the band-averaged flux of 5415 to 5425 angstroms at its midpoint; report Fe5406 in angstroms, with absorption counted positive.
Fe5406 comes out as 3.7 angstroms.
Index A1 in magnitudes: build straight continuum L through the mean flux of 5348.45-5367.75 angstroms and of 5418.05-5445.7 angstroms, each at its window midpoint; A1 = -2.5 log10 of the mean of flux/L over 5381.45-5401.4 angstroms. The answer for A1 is 0.02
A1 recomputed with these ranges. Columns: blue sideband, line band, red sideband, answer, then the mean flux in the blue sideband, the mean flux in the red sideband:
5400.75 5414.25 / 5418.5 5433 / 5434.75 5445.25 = -0.04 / 7.35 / 8.29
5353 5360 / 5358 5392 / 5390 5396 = 0.01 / 8.99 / 7.8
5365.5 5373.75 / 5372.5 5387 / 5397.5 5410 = -0.17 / 7.25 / 7.11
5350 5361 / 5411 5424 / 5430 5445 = -0.08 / 8.8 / 7.94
